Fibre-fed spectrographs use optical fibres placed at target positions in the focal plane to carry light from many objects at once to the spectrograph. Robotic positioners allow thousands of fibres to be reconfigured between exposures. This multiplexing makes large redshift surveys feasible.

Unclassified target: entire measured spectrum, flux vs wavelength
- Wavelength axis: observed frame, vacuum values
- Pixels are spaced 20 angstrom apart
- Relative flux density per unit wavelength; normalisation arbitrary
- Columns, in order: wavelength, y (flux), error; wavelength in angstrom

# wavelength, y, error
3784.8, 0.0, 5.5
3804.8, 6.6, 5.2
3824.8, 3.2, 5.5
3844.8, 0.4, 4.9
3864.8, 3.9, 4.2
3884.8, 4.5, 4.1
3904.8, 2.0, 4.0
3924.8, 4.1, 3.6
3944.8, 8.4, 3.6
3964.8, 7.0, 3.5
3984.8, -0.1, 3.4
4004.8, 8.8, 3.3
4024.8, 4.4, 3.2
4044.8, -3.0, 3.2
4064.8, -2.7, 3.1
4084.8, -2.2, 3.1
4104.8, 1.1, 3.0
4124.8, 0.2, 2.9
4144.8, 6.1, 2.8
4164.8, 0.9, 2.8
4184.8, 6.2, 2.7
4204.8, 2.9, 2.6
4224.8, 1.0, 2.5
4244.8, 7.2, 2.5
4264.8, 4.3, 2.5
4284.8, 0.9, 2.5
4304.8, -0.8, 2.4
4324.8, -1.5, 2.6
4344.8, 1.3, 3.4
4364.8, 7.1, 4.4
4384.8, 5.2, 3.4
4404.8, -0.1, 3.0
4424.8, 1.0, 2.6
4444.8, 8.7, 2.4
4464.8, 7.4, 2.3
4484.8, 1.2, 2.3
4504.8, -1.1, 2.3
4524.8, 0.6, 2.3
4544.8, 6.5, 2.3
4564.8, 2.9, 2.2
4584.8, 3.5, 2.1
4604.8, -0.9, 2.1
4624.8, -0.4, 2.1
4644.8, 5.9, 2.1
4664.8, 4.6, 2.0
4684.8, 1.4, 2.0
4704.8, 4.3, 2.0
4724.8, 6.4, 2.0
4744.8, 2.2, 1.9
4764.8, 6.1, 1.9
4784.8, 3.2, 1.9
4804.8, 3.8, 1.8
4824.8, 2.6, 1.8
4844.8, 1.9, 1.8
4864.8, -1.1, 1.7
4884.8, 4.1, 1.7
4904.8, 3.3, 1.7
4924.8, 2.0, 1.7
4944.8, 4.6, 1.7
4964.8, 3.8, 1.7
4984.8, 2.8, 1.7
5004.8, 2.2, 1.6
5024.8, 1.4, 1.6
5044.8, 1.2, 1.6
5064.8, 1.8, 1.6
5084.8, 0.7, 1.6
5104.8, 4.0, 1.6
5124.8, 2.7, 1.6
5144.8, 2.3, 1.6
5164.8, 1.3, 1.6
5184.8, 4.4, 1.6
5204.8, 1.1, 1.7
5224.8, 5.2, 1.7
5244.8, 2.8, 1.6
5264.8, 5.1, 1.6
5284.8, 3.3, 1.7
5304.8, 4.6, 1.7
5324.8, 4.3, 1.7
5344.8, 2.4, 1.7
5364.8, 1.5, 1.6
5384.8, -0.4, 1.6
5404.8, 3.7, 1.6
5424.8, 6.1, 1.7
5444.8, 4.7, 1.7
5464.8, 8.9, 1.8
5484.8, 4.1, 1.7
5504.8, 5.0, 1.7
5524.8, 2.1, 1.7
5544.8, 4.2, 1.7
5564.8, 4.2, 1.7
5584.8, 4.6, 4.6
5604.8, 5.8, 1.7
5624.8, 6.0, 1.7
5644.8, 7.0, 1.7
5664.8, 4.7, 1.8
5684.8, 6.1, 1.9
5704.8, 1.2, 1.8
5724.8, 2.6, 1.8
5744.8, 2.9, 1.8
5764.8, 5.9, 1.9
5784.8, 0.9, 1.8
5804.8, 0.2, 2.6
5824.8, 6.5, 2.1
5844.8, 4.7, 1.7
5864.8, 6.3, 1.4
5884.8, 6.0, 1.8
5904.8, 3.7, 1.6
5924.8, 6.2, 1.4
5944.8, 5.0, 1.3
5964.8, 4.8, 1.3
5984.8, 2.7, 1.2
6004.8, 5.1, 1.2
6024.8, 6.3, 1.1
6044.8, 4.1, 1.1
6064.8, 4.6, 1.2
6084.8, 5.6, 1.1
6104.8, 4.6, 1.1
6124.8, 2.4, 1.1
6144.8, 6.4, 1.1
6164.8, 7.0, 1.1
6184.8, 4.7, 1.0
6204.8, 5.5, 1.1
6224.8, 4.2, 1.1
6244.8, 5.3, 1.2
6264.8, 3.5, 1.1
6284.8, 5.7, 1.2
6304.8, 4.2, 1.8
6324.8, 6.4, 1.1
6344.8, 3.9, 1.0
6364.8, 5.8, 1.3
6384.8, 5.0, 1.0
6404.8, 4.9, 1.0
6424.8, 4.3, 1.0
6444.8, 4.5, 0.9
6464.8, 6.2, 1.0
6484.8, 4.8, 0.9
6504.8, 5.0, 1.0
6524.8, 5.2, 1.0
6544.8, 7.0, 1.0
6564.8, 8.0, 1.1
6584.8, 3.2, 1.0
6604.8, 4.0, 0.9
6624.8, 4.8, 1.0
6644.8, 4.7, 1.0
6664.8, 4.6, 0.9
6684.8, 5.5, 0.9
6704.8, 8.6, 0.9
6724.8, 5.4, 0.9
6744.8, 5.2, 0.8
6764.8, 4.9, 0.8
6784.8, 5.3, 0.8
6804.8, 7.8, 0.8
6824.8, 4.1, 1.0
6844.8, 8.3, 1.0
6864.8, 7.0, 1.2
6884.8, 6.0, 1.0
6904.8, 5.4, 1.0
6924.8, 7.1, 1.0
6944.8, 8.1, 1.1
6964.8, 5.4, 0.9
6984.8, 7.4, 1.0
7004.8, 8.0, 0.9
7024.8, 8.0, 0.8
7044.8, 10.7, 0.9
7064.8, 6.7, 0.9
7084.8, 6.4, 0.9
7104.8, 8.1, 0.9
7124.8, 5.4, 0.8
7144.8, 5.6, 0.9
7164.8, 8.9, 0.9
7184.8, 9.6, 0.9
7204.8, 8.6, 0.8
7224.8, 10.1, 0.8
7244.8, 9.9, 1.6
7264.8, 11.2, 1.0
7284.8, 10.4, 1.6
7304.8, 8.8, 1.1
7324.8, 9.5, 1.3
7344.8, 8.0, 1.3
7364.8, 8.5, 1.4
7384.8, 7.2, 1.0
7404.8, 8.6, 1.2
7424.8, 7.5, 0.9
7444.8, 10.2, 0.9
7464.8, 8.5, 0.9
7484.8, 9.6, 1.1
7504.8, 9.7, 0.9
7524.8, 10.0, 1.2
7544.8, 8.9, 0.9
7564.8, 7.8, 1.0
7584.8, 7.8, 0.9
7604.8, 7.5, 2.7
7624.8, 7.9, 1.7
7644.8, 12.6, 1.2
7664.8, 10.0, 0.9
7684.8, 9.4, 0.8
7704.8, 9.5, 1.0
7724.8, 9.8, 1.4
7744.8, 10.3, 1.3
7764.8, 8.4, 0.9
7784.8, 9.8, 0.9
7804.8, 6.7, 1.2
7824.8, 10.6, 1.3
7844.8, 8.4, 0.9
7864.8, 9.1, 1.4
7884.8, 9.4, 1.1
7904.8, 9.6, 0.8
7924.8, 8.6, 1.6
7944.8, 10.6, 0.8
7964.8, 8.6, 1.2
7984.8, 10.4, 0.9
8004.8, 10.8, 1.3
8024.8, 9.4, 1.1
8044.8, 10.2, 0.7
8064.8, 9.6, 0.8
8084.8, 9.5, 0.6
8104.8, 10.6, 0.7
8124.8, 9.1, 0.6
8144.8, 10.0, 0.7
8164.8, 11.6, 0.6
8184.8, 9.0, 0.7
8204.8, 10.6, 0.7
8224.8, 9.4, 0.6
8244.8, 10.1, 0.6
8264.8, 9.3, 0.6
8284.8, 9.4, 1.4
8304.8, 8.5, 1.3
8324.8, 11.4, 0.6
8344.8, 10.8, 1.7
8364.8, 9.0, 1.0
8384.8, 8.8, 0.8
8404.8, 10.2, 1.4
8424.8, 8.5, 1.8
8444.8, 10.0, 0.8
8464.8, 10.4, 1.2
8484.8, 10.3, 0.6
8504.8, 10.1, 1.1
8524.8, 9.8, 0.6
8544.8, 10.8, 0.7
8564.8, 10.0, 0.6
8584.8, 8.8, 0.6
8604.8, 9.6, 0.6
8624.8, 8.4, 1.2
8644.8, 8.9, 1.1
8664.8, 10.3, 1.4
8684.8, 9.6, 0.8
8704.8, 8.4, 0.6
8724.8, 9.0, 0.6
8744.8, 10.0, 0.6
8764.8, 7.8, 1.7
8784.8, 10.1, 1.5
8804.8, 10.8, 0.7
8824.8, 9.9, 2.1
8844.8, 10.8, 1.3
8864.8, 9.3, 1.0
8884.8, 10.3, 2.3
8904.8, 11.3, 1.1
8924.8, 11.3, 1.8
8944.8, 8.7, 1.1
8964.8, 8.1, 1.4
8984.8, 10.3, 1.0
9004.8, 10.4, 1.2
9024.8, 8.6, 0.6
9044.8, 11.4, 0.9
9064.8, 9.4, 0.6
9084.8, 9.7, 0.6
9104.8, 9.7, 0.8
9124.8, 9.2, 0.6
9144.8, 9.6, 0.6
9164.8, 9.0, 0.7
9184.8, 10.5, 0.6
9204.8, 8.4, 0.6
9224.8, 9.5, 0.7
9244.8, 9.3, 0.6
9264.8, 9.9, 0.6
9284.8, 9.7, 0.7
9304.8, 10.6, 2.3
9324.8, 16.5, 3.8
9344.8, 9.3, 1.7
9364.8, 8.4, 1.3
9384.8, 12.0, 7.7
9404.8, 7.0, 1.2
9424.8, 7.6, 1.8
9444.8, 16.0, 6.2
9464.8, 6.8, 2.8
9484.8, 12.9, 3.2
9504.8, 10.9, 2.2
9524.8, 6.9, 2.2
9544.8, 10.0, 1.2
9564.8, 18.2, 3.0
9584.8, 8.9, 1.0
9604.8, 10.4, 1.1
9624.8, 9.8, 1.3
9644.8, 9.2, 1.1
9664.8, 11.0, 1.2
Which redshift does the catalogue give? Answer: 0.80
